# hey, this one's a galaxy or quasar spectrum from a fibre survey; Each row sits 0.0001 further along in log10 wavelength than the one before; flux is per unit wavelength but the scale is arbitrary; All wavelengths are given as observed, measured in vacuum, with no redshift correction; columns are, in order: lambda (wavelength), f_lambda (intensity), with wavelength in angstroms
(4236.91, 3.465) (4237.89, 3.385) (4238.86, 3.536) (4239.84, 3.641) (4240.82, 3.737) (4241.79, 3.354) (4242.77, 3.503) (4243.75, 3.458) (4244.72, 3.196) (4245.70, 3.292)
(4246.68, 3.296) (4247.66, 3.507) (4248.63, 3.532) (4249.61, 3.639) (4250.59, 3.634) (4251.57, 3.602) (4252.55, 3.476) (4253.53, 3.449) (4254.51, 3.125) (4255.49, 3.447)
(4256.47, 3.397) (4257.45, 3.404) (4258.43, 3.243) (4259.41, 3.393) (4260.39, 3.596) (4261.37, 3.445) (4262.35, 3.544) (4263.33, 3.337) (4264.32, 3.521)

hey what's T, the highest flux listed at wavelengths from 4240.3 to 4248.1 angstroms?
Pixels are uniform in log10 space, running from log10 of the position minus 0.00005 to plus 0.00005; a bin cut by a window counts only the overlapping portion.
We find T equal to 3.737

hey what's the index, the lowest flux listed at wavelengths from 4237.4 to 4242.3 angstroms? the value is 3.354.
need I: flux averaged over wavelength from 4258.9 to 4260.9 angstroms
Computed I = 3.5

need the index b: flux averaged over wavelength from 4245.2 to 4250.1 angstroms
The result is 3.45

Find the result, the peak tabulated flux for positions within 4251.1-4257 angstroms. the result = 3.602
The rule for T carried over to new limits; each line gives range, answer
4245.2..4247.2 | 3.296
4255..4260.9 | 3.596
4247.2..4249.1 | 3.532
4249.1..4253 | 3.639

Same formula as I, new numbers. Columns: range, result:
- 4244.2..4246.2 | 3.25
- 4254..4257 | 3.32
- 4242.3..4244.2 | 3.48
